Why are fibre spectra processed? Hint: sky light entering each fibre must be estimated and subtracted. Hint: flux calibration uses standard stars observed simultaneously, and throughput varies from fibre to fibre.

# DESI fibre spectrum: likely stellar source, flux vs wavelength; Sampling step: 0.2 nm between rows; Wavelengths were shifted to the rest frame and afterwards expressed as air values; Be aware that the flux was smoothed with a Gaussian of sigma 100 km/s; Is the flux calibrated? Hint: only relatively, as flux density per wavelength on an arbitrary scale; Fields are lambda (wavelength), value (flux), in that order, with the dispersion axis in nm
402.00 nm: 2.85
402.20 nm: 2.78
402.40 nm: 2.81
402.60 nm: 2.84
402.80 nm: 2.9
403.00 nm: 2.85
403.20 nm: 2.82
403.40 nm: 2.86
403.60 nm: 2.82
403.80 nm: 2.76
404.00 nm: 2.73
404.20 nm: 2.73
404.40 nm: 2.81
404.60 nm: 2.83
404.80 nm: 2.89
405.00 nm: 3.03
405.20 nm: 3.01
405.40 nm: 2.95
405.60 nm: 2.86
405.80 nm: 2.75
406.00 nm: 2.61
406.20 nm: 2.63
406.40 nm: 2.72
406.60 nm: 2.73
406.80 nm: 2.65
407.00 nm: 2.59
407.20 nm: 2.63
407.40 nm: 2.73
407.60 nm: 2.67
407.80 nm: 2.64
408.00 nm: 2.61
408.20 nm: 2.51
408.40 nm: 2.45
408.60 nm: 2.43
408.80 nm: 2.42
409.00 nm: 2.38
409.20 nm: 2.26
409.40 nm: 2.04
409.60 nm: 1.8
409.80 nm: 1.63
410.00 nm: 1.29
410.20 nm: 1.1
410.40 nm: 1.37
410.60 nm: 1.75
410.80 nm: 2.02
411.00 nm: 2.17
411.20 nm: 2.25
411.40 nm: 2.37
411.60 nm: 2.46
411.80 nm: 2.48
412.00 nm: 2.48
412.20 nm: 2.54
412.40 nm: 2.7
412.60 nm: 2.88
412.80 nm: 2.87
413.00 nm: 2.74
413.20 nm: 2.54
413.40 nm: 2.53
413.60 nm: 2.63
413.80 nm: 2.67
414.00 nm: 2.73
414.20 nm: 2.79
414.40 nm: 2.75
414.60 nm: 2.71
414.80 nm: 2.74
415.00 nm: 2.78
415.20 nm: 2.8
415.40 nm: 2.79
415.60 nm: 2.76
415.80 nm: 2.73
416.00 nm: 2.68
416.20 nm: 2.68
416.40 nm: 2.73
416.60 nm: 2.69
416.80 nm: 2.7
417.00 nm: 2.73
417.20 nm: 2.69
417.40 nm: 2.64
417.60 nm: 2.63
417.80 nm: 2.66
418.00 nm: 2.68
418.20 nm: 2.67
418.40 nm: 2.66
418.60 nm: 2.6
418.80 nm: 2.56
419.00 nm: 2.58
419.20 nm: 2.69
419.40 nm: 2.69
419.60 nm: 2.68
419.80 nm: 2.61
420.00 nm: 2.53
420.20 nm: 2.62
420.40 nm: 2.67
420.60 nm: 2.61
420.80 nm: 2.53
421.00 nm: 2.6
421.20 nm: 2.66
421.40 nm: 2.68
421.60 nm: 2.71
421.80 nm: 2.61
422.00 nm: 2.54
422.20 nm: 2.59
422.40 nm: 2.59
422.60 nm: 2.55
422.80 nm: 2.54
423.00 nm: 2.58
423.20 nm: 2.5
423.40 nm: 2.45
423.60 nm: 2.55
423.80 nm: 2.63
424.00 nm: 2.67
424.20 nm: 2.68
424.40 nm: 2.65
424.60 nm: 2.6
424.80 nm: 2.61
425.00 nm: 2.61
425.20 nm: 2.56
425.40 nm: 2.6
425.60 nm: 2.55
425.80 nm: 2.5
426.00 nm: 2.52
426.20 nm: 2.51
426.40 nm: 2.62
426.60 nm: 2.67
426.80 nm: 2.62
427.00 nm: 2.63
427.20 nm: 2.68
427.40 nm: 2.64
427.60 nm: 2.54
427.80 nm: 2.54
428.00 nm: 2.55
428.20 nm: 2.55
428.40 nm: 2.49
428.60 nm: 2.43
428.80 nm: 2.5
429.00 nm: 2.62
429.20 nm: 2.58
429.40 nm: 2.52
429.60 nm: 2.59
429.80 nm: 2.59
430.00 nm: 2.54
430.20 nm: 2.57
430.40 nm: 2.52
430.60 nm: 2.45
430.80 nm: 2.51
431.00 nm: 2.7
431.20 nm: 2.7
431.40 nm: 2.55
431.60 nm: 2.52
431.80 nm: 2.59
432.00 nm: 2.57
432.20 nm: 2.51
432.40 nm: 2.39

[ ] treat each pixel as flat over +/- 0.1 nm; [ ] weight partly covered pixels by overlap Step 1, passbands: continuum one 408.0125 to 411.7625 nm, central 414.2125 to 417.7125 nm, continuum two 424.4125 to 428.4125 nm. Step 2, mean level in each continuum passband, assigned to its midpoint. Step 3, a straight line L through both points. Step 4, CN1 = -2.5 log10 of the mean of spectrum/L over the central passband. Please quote -0.21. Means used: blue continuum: 2.06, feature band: 2.72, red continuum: 2.58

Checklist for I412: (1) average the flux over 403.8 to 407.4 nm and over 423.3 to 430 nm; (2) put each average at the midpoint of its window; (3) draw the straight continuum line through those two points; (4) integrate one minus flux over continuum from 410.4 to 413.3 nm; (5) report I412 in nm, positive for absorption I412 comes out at 0.32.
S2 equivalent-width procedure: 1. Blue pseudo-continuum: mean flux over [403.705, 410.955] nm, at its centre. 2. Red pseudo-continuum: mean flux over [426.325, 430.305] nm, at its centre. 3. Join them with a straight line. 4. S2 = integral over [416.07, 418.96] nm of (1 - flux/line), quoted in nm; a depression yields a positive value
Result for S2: -0.18 nm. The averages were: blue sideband 2.44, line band 2.66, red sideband 2.57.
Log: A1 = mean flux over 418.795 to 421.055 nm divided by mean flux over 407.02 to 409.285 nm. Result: 1.0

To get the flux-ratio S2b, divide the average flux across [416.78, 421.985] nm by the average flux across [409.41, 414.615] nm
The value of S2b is 1.14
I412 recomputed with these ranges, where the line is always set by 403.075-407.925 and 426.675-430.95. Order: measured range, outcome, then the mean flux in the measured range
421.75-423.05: 0.02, 2.57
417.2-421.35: 0.02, 2.63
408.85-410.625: 0.63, 1.75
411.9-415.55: -0.01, 2.7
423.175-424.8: 0.00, 2.6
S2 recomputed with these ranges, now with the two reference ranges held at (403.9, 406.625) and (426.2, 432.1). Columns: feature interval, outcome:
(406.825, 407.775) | 0.05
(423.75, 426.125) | 0.01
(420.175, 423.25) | 0.05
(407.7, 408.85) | 0.11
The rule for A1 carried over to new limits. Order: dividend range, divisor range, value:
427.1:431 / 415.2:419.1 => 0.95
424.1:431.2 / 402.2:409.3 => 0.95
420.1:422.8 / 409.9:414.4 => 1.11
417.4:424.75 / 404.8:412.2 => 1.10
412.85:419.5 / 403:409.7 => 1.01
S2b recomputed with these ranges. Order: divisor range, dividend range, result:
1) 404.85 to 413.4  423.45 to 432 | 1.06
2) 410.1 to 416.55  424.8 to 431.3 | 1.02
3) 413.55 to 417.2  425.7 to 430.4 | 0.94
